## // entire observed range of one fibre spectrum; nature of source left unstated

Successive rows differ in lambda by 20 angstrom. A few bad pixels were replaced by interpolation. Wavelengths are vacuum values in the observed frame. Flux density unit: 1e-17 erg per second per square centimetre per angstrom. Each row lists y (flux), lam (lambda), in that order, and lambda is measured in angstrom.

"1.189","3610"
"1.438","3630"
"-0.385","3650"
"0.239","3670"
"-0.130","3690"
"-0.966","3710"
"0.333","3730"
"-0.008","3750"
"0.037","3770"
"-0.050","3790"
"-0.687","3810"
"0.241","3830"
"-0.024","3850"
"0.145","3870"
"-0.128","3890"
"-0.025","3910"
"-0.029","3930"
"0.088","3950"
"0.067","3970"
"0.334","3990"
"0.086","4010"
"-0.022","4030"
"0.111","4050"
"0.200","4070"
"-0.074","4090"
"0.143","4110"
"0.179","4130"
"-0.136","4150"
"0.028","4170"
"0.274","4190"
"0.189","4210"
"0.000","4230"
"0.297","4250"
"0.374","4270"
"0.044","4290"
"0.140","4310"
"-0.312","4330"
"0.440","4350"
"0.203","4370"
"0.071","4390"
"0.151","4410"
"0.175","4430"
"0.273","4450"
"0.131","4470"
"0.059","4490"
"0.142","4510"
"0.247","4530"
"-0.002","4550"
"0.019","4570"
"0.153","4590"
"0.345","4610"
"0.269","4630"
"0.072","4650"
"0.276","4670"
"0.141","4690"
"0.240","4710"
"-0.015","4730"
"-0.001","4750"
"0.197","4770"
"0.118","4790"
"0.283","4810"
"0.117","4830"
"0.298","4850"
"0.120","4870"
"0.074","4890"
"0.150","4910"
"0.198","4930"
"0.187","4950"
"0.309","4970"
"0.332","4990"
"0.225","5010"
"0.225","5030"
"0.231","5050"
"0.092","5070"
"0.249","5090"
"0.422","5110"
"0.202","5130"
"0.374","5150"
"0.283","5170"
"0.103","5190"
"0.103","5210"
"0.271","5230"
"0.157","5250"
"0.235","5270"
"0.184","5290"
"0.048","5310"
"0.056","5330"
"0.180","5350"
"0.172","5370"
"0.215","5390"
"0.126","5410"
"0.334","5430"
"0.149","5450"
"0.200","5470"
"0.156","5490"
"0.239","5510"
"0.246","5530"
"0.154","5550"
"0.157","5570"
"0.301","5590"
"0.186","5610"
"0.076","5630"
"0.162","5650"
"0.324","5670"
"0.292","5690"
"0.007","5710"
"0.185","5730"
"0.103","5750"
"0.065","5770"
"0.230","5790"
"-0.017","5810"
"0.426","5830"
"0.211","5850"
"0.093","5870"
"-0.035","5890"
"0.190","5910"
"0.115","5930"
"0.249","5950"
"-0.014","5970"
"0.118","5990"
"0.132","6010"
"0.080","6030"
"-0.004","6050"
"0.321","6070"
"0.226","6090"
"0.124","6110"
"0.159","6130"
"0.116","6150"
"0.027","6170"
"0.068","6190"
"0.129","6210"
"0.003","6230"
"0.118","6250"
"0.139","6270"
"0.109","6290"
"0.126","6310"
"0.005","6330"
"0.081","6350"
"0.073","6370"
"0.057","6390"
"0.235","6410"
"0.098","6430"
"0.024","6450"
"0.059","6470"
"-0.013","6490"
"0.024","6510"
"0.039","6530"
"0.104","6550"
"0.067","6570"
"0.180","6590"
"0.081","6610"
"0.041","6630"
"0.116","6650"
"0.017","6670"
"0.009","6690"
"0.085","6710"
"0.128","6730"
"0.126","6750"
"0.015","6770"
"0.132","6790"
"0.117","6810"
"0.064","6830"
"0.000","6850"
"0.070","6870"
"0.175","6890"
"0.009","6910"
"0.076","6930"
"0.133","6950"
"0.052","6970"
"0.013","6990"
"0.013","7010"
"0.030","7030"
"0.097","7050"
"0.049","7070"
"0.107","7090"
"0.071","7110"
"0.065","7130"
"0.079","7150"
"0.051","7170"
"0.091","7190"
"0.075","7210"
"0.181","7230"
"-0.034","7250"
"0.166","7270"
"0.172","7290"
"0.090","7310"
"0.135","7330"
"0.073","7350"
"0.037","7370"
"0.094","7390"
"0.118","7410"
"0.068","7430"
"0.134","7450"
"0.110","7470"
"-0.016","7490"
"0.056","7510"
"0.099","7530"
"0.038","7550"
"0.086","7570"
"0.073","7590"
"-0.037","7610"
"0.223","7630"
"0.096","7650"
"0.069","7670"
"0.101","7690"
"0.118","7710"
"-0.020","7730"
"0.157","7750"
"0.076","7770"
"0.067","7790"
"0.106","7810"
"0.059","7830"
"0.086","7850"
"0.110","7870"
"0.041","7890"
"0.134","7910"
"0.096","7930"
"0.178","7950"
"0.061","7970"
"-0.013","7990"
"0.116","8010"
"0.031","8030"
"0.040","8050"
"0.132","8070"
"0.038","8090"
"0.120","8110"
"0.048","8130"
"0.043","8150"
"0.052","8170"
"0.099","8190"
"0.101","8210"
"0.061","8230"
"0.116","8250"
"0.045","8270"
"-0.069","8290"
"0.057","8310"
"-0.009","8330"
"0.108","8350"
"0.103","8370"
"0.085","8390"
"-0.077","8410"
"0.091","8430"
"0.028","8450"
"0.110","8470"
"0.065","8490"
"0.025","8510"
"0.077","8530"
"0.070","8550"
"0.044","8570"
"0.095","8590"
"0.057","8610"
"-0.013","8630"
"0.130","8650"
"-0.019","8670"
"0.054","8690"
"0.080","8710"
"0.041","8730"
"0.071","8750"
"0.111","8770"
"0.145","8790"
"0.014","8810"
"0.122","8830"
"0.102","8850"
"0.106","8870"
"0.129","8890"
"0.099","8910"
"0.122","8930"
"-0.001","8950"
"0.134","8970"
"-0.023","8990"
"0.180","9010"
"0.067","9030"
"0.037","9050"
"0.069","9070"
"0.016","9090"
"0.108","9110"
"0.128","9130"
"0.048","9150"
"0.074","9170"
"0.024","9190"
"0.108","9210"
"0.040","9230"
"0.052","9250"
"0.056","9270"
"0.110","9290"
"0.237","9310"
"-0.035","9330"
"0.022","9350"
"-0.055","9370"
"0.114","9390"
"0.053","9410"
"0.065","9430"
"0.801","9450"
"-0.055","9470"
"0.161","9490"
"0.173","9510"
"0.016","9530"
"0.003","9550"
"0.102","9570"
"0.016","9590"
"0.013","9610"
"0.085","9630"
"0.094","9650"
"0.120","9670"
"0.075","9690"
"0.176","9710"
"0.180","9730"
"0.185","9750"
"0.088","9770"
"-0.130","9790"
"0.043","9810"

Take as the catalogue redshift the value 0.212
